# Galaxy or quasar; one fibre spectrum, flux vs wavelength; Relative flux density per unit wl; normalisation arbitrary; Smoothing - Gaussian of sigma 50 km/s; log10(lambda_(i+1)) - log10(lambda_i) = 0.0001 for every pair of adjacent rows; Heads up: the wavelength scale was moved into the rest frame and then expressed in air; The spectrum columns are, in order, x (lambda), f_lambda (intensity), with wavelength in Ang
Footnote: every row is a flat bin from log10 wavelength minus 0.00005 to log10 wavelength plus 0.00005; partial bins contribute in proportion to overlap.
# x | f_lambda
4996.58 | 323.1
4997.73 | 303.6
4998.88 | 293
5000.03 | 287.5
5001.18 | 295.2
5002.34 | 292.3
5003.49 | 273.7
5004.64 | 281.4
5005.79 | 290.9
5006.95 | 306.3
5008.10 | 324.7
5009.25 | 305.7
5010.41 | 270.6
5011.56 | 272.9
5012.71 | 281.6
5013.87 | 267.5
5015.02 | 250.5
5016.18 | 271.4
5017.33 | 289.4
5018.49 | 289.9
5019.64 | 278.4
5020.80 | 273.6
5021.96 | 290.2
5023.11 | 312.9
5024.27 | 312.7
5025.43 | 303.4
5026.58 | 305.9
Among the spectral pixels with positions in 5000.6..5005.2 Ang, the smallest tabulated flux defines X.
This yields 273.7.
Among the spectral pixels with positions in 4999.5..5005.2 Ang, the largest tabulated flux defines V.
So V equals 295.2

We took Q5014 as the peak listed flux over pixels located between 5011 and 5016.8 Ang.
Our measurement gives 281.6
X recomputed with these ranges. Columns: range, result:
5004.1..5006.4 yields 281.4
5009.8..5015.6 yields 250.5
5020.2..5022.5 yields 273.6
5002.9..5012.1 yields 270.6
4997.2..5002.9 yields 287.5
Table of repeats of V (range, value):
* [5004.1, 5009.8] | 324.7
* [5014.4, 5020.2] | 289.9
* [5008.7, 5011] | 305.7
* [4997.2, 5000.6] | 303.6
